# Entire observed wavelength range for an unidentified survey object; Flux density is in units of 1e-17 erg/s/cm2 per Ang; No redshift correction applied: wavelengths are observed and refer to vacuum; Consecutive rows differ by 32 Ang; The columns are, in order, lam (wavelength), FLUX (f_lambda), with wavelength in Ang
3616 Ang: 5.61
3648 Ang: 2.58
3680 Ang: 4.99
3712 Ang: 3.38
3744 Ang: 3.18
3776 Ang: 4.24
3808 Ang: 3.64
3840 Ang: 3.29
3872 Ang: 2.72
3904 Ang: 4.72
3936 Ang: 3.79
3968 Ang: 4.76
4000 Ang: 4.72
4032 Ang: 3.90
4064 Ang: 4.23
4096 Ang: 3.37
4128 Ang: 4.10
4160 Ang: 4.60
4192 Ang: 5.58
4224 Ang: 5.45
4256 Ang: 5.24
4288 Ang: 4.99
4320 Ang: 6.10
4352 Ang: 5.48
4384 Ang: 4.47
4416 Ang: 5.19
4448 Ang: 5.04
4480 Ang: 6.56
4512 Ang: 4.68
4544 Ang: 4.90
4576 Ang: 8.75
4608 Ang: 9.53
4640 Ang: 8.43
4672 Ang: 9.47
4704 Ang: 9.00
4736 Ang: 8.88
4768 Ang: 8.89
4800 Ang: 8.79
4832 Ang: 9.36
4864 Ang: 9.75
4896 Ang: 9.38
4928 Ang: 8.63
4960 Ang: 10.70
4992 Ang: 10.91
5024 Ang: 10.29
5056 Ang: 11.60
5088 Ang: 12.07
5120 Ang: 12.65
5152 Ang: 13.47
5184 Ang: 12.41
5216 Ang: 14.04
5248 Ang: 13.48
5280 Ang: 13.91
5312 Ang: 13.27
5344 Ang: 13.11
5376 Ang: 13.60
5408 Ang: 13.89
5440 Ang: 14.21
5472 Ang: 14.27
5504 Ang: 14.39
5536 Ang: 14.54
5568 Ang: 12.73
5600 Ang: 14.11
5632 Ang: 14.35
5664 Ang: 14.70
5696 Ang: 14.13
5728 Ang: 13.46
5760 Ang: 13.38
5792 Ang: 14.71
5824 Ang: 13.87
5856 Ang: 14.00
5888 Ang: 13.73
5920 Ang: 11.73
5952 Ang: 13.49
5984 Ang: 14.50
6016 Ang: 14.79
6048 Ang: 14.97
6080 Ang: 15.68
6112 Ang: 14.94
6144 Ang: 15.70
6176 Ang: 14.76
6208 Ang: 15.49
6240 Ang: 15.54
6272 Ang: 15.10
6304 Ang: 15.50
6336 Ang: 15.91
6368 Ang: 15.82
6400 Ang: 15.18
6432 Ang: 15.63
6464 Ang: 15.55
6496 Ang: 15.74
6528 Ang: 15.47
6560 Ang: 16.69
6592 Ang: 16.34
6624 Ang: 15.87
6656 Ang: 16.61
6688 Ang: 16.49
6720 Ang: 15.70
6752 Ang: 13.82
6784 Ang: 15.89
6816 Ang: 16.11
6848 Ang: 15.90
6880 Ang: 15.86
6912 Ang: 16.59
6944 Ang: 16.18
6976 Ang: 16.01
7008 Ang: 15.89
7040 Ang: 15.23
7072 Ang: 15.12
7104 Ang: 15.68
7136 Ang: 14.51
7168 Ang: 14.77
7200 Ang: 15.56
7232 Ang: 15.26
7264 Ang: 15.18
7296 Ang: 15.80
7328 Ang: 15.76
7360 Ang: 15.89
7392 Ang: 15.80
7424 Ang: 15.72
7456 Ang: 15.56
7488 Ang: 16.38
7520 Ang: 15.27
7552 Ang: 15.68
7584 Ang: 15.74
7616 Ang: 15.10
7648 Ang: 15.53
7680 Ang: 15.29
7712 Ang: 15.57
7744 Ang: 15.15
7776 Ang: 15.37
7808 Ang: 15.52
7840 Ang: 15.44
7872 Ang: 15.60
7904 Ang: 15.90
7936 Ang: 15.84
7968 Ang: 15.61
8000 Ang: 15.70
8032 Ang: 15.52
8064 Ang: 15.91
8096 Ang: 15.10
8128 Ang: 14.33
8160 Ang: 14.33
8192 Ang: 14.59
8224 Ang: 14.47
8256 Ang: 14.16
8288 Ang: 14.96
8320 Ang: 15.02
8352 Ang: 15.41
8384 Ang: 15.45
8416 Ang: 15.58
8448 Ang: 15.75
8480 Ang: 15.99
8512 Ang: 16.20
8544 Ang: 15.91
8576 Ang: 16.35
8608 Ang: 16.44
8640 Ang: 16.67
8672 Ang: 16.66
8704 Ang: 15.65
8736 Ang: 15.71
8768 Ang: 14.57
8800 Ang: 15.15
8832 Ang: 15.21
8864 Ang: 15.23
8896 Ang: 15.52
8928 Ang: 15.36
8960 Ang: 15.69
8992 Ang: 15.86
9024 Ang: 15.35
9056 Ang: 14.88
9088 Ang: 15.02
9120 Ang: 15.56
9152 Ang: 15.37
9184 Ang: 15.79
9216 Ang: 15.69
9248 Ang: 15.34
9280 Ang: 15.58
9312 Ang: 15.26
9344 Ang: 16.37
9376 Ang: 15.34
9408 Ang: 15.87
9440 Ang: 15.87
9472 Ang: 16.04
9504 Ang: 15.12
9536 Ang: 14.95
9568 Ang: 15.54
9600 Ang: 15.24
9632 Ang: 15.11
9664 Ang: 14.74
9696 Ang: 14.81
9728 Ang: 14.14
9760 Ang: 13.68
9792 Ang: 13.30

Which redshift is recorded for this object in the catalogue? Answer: 0.144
